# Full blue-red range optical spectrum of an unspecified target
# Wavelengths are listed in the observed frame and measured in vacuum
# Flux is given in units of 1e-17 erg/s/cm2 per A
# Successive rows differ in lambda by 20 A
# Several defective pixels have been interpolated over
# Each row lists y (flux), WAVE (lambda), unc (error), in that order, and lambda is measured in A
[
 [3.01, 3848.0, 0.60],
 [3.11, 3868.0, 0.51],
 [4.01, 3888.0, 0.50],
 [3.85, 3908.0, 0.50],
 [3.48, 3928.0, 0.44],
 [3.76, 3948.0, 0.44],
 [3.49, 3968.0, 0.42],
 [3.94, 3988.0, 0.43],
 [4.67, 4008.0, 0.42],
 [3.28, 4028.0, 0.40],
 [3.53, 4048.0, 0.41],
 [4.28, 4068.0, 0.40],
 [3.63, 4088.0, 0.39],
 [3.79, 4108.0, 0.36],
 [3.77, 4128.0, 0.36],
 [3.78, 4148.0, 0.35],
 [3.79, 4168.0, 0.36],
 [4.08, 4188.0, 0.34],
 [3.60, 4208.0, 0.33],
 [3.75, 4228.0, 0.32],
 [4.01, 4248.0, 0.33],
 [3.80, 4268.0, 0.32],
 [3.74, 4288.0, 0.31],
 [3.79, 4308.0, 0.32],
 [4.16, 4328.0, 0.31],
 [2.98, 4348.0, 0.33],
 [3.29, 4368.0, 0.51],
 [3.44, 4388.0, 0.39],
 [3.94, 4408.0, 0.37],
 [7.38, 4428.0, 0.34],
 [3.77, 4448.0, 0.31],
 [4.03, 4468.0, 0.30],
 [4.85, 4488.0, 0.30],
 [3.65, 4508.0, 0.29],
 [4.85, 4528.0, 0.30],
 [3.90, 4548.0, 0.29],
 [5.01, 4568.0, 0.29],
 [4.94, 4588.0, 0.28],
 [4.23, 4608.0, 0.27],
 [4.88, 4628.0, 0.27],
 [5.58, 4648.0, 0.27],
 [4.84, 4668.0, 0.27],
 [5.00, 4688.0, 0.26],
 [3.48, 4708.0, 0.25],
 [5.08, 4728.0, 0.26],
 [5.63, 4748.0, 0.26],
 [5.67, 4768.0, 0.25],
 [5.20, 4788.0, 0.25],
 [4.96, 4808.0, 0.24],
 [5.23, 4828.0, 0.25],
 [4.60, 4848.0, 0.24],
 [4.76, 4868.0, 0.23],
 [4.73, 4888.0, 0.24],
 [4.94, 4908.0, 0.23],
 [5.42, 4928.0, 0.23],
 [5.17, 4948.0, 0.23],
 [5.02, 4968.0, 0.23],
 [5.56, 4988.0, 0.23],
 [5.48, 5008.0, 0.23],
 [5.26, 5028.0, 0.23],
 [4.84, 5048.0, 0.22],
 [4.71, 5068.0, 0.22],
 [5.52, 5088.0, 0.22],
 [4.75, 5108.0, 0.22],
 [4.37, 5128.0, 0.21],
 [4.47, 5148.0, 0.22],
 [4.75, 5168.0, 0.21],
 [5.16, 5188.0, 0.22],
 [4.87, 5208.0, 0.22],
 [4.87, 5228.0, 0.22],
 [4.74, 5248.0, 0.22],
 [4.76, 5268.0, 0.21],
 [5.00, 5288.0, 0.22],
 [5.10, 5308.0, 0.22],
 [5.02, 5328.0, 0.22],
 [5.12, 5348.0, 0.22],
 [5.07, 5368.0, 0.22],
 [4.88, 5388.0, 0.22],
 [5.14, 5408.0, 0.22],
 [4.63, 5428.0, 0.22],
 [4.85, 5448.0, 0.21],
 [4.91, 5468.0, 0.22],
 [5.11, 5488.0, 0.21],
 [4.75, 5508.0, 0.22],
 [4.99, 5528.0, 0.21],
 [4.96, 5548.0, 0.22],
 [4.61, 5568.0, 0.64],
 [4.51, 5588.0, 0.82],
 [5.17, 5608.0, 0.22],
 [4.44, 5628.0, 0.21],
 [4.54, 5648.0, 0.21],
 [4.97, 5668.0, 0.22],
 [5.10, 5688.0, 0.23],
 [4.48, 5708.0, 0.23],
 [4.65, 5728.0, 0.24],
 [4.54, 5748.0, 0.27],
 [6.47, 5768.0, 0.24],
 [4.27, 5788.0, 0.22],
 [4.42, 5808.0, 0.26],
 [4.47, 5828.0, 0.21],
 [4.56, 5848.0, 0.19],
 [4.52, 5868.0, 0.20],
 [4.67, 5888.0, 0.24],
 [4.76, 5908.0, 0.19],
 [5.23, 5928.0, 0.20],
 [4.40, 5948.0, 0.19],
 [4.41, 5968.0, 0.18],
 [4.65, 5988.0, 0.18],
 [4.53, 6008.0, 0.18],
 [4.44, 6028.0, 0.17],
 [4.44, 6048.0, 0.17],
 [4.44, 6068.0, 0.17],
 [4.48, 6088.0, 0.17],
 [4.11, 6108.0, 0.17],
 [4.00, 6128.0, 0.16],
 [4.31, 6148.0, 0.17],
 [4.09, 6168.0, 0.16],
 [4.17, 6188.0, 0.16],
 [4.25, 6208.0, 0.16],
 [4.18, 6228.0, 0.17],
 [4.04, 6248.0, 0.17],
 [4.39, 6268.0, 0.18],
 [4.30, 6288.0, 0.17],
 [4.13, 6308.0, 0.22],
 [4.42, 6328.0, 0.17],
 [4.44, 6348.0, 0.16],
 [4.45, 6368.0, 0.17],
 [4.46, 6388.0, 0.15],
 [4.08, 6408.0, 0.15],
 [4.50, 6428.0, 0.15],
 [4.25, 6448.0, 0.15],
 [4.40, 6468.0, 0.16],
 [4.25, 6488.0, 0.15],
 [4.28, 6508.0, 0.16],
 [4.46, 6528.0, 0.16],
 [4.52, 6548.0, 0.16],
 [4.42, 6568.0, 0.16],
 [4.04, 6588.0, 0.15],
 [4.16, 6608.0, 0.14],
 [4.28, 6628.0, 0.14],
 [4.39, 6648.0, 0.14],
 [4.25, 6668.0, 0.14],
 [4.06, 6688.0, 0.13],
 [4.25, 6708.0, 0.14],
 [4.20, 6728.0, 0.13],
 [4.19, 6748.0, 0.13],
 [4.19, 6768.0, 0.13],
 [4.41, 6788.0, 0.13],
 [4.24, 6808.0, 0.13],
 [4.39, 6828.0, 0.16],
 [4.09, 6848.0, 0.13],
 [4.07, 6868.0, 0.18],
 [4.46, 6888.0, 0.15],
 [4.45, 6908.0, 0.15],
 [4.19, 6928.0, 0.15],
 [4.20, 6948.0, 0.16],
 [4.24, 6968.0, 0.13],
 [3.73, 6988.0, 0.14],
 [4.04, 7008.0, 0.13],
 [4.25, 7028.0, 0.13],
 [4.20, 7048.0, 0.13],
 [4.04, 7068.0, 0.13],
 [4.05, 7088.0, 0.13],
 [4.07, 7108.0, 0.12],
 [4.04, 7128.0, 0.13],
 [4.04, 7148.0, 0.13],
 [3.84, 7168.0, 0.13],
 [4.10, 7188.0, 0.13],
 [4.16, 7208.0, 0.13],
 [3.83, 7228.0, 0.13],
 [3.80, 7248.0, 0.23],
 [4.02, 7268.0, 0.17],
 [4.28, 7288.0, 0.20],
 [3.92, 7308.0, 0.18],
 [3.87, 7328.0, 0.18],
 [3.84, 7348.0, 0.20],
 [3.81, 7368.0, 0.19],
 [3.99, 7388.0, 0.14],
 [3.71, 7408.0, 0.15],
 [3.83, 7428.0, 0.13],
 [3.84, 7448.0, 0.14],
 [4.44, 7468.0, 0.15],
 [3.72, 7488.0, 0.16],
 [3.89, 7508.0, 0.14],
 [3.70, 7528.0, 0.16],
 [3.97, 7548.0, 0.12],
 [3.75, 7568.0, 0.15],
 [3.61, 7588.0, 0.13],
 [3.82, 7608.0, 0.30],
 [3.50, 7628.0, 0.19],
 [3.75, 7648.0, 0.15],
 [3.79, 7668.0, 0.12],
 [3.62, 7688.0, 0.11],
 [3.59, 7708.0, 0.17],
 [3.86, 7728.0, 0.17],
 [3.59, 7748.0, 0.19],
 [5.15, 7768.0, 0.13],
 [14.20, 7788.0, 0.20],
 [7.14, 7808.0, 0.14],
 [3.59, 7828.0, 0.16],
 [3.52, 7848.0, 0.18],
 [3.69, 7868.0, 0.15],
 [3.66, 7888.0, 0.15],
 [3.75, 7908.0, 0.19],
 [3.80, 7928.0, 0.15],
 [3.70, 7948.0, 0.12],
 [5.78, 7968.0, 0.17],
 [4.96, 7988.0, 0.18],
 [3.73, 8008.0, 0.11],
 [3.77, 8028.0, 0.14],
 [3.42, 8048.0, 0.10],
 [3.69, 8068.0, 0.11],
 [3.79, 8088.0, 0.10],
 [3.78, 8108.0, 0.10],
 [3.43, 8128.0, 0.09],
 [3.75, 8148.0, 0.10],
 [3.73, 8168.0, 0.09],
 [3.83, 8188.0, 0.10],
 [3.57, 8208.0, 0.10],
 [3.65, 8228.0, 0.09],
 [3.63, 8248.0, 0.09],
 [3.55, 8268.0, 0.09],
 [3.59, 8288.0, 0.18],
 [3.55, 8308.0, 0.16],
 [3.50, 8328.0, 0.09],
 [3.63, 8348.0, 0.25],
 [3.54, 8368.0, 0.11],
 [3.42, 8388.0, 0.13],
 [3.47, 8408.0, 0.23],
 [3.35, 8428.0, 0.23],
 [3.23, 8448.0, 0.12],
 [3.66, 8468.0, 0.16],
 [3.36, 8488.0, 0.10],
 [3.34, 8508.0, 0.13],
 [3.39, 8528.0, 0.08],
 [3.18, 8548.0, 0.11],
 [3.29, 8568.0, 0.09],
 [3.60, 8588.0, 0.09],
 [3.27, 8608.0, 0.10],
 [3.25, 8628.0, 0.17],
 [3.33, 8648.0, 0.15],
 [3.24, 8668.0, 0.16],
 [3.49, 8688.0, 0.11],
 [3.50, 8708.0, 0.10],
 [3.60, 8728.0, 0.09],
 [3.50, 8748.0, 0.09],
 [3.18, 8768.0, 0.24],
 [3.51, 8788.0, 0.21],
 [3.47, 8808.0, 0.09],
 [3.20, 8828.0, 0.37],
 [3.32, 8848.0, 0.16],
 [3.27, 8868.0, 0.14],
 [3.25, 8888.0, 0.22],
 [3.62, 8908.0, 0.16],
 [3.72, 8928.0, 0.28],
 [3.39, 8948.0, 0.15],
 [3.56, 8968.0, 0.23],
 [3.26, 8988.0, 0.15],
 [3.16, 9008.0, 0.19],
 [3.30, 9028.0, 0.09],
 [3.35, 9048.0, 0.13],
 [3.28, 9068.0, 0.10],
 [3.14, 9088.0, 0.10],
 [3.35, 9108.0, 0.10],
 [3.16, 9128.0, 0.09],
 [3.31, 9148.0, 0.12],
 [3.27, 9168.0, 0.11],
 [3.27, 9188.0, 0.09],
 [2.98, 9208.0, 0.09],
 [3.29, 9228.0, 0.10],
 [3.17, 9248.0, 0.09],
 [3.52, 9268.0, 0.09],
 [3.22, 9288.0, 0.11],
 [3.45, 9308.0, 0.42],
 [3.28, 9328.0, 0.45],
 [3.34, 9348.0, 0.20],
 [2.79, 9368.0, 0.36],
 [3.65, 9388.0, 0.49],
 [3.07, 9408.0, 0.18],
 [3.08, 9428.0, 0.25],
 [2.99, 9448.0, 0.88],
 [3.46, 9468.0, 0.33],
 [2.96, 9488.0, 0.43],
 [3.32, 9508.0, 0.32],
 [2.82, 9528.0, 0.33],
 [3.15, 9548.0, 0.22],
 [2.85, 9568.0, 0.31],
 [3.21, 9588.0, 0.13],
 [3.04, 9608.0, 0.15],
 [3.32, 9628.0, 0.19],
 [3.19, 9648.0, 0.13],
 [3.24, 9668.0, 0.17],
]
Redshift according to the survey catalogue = 0.185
